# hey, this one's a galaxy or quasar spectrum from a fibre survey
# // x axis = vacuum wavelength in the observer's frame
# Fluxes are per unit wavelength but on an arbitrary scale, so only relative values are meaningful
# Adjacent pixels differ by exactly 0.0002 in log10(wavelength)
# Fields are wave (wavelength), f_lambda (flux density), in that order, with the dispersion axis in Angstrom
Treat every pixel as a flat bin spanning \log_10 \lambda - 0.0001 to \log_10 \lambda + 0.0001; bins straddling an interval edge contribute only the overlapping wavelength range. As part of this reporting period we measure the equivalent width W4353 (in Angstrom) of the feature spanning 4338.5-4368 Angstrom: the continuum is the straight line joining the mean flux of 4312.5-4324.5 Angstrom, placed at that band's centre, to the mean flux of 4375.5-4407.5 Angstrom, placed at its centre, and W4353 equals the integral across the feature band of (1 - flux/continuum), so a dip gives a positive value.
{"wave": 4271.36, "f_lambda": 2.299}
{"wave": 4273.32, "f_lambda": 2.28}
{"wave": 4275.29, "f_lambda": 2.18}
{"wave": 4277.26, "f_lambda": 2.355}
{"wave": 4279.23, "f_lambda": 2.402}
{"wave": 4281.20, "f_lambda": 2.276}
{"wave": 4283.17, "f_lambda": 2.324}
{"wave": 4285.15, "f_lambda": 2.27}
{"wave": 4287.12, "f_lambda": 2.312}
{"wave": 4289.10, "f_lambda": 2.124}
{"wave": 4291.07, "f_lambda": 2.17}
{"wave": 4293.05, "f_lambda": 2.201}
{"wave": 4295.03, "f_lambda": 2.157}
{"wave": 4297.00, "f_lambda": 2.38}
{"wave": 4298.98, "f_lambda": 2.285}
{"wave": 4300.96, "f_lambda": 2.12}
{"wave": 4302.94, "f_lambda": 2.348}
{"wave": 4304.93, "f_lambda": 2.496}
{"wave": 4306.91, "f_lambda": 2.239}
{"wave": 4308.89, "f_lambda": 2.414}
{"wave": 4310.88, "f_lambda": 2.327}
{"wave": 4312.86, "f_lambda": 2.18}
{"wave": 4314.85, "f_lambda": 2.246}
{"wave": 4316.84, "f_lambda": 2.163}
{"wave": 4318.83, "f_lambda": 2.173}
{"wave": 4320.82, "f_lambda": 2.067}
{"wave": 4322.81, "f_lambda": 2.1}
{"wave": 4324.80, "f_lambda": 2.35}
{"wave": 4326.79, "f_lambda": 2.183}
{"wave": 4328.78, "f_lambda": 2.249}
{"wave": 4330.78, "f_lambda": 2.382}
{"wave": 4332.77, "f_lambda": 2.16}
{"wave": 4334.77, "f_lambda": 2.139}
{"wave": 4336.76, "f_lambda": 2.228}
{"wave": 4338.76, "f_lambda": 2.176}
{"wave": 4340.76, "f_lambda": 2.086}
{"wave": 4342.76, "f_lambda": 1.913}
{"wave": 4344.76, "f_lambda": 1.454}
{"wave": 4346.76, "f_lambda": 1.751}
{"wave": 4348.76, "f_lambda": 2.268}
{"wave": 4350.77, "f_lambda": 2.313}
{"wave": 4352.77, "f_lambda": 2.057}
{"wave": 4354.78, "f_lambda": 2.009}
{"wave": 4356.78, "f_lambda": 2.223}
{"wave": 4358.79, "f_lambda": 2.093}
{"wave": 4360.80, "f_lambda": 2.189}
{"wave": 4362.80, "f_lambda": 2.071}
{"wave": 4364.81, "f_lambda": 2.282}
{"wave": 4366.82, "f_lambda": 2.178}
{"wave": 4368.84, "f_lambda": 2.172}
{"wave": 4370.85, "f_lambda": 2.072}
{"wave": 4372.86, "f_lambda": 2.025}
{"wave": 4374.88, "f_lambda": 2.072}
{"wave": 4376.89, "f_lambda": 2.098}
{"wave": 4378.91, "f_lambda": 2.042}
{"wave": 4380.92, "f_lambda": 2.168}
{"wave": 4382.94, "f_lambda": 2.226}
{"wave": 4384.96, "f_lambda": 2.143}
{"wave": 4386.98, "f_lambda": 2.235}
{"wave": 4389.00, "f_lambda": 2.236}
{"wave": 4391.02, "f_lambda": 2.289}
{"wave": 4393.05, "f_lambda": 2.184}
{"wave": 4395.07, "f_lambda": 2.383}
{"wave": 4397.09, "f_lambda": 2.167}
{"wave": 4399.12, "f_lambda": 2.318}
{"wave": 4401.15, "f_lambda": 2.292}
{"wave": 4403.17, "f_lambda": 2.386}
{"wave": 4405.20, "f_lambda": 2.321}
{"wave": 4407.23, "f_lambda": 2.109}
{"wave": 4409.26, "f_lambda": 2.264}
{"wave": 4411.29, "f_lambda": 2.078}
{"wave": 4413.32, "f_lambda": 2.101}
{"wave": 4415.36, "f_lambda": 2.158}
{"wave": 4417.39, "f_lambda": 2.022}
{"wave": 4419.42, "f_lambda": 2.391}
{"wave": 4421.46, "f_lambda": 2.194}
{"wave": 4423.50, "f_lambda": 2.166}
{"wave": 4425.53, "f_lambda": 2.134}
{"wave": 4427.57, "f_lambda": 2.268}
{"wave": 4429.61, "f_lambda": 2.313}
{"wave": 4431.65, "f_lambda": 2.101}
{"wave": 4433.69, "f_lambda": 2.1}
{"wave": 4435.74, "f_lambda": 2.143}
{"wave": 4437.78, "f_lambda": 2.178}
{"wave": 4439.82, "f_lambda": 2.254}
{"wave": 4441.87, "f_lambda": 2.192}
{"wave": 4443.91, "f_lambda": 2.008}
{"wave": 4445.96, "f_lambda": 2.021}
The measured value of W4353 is 1.7 Angstrom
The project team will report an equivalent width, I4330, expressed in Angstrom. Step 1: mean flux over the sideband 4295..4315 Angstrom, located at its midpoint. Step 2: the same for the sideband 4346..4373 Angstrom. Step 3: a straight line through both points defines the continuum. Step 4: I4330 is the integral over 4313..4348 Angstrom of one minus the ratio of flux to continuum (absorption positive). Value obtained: 1.7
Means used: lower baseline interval 2.3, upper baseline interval 2.13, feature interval 2.11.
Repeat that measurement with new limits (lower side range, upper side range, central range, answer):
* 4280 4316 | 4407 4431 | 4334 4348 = 1.7 Angstrom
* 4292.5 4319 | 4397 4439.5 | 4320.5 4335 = 0.3 Angstrom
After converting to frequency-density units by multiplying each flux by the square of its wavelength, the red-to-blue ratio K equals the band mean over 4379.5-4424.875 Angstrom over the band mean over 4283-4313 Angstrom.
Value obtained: 1.02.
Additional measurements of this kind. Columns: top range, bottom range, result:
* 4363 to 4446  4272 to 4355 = 1.04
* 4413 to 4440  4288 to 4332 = 1.03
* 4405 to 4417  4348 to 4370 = 1.02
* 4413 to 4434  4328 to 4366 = 1.07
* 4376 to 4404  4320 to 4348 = 1.09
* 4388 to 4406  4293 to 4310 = 1.04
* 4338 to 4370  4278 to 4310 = 0.94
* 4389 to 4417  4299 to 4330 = 1.03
